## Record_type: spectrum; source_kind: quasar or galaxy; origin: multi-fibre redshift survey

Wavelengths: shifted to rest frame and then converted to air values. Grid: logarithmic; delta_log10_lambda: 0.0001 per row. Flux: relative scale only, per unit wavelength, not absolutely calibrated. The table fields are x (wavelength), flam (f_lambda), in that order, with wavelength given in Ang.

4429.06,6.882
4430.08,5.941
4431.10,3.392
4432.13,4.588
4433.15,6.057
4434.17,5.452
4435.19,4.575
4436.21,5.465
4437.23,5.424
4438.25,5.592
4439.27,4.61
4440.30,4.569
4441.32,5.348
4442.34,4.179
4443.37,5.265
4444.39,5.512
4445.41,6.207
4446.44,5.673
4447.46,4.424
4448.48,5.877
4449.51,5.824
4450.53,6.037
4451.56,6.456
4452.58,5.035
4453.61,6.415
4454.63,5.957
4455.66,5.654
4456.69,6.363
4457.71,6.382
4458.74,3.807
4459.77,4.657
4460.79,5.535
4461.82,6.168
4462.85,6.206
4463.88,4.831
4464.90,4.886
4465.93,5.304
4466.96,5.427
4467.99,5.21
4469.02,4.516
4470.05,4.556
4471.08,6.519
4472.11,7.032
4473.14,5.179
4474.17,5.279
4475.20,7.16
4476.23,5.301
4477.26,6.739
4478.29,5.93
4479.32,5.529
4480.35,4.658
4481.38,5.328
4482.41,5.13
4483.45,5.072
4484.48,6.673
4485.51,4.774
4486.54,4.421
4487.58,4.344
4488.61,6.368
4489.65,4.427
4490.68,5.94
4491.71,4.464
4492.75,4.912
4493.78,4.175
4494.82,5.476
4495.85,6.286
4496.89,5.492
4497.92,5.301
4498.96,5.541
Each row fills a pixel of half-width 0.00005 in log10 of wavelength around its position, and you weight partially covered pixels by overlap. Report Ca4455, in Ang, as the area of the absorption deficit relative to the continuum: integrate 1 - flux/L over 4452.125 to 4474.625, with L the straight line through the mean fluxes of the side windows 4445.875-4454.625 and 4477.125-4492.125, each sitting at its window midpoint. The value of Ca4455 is 0.3 Ang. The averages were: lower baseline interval 5.74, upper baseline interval 5.29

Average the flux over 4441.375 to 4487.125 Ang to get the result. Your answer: 5.52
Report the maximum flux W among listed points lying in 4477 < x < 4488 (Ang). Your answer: 6.739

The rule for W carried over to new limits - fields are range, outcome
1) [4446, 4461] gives 6.456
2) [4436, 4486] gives 7.16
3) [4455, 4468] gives 6.382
